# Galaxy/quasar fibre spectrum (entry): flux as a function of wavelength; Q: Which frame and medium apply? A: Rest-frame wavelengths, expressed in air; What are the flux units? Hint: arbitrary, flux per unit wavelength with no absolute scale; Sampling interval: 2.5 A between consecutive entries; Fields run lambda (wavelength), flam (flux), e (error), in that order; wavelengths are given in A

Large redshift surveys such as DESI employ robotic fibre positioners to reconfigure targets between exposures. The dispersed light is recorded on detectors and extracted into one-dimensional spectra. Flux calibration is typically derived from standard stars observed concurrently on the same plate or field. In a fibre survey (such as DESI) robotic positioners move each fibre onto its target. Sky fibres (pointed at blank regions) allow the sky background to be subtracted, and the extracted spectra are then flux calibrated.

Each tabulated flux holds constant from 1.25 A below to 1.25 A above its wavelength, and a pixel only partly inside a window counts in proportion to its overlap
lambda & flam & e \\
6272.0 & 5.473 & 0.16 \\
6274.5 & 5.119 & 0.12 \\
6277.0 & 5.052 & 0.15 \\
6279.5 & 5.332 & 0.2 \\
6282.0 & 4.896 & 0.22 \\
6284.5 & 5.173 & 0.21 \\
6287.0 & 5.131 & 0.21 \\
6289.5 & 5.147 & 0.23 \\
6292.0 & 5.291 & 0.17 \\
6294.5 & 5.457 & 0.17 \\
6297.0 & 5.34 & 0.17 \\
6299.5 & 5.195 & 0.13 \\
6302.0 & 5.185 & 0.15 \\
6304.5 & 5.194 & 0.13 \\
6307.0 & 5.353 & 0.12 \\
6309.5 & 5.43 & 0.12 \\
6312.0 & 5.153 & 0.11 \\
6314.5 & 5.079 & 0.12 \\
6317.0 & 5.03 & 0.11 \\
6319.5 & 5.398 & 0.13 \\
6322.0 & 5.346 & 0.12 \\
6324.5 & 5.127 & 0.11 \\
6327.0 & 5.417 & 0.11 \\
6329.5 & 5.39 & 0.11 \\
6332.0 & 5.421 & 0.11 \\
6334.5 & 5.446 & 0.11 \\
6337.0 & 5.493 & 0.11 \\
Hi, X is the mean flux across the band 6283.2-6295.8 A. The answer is 5.24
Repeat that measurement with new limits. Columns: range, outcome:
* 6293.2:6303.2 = 5.29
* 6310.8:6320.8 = 5.17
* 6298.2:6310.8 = 5.27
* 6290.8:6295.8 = 5.37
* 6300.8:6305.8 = 5.19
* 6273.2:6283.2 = 5.1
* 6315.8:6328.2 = 5.26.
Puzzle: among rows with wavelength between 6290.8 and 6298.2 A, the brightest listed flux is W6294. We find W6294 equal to 5.457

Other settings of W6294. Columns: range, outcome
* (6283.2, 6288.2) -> 5.173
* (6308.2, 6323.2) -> 5.43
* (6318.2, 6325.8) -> 5.398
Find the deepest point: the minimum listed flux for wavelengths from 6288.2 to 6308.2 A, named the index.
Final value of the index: 5.147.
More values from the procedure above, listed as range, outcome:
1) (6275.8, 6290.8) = 4.896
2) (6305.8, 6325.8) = 5.03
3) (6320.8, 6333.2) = 5.127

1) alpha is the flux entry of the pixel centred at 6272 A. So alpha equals 5.473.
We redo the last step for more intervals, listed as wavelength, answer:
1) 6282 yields 4.896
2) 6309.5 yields 5.43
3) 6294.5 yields 5.457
